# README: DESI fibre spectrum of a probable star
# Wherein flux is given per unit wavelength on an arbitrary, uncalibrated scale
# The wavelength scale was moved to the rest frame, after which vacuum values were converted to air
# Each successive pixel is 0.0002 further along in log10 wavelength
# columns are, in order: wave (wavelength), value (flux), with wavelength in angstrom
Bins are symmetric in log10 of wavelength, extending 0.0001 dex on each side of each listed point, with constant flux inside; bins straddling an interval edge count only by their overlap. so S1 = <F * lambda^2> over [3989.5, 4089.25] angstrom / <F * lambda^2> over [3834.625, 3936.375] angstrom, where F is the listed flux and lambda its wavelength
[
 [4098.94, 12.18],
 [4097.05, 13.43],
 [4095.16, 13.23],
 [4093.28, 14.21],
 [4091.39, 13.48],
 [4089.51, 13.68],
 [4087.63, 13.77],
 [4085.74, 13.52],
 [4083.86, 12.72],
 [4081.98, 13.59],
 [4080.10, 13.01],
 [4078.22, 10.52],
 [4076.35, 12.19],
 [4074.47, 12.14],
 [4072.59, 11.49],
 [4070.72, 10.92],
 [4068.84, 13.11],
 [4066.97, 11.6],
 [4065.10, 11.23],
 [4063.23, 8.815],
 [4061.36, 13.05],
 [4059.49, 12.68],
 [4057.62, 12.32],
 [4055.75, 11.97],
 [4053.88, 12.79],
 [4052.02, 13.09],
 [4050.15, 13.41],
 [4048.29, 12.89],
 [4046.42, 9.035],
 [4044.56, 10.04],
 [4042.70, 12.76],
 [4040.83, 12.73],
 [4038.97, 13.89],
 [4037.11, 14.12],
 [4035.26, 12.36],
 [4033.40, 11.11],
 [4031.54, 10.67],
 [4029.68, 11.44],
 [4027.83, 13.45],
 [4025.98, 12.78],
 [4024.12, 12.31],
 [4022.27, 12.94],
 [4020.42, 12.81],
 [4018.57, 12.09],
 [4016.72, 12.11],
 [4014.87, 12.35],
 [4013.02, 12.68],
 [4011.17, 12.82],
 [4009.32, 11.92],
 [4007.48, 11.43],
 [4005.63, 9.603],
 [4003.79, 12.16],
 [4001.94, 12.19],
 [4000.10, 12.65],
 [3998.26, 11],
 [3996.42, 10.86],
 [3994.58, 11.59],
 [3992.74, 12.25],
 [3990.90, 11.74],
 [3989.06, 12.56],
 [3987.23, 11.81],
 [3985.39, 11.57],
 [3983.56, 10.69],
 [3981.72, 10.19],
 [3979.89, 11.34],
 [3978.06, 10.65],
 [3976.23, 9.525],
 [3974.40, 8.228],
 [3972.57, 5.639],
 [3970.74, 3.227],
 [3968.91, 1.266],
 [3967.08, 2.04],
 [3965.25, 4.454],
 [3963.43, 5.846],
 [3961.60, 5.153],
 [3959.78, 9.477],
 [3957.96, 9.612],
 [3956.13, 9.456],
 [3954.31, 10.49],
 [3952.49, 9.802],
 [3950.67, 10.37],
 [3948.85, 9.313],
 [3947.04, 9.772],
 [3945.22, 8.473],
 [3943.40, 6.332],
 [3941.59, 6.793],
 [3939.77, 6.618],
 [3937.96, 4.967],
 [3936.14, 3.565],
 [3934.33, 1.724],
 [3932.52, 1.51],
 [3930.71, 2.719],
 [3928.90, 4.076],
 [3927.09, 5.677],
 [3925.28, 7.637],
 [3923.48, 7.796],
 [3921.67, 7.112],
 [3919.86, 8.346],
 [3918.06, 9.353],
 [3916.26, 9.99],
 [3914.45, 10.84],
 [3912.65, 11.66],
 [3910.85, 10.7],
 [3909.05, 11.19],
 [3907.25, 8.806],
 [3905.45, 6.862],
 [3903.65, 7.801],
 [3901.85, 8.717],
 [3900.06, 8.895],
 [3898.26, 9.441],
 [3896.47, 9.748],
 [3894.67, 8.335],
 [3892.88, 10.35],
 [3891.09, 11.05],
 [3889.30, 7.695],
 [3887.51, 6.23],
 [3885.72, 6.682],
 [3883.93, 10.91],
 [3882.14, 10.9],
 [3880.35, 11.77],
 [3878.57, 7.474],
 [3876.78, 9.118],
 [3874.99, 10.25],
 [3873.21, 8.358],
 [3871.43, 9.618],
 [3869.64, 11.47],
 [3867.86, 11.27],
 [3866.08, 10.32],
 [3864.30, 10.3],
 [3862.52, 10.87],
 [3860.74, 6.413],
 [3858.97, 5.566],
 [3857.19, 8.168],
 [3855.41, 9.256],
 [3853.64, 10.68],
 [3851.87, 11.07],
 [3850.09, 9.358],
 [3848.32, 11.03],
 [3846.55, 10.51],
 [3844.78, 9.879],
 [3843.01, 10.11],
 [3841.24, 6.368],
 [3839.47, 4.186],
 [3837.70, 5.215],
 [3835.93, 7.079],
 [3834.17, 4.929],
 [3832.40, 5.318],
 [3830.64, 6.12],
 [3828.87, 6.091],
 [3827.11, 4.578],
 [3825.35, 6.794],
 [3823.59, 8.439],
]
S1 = 1.55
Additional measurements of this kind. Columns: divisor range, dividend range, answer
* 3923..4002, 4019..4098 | 1.63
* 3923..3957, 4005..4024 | 1.88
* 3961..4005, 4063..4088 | 1.38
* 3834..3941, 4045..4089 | 1.60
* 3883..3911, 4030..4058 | 1.47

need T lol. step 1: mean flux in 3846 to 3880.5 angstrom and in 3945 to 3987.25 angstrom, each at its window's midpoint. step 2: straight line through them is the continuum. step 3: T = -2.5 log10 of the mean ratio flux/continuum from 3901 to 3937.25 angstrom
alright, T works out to 0.21 mag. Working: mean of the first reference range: 9.59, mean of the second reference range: 8.19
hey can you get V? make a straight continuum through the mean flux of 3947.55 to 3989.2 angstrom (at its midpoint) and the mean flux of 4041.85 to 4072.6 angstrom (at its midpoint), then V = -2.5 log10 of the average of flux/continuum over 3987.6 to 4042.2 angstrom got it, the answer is -0.20 mag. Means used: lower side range 8.32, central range 12.2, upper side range 11.8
